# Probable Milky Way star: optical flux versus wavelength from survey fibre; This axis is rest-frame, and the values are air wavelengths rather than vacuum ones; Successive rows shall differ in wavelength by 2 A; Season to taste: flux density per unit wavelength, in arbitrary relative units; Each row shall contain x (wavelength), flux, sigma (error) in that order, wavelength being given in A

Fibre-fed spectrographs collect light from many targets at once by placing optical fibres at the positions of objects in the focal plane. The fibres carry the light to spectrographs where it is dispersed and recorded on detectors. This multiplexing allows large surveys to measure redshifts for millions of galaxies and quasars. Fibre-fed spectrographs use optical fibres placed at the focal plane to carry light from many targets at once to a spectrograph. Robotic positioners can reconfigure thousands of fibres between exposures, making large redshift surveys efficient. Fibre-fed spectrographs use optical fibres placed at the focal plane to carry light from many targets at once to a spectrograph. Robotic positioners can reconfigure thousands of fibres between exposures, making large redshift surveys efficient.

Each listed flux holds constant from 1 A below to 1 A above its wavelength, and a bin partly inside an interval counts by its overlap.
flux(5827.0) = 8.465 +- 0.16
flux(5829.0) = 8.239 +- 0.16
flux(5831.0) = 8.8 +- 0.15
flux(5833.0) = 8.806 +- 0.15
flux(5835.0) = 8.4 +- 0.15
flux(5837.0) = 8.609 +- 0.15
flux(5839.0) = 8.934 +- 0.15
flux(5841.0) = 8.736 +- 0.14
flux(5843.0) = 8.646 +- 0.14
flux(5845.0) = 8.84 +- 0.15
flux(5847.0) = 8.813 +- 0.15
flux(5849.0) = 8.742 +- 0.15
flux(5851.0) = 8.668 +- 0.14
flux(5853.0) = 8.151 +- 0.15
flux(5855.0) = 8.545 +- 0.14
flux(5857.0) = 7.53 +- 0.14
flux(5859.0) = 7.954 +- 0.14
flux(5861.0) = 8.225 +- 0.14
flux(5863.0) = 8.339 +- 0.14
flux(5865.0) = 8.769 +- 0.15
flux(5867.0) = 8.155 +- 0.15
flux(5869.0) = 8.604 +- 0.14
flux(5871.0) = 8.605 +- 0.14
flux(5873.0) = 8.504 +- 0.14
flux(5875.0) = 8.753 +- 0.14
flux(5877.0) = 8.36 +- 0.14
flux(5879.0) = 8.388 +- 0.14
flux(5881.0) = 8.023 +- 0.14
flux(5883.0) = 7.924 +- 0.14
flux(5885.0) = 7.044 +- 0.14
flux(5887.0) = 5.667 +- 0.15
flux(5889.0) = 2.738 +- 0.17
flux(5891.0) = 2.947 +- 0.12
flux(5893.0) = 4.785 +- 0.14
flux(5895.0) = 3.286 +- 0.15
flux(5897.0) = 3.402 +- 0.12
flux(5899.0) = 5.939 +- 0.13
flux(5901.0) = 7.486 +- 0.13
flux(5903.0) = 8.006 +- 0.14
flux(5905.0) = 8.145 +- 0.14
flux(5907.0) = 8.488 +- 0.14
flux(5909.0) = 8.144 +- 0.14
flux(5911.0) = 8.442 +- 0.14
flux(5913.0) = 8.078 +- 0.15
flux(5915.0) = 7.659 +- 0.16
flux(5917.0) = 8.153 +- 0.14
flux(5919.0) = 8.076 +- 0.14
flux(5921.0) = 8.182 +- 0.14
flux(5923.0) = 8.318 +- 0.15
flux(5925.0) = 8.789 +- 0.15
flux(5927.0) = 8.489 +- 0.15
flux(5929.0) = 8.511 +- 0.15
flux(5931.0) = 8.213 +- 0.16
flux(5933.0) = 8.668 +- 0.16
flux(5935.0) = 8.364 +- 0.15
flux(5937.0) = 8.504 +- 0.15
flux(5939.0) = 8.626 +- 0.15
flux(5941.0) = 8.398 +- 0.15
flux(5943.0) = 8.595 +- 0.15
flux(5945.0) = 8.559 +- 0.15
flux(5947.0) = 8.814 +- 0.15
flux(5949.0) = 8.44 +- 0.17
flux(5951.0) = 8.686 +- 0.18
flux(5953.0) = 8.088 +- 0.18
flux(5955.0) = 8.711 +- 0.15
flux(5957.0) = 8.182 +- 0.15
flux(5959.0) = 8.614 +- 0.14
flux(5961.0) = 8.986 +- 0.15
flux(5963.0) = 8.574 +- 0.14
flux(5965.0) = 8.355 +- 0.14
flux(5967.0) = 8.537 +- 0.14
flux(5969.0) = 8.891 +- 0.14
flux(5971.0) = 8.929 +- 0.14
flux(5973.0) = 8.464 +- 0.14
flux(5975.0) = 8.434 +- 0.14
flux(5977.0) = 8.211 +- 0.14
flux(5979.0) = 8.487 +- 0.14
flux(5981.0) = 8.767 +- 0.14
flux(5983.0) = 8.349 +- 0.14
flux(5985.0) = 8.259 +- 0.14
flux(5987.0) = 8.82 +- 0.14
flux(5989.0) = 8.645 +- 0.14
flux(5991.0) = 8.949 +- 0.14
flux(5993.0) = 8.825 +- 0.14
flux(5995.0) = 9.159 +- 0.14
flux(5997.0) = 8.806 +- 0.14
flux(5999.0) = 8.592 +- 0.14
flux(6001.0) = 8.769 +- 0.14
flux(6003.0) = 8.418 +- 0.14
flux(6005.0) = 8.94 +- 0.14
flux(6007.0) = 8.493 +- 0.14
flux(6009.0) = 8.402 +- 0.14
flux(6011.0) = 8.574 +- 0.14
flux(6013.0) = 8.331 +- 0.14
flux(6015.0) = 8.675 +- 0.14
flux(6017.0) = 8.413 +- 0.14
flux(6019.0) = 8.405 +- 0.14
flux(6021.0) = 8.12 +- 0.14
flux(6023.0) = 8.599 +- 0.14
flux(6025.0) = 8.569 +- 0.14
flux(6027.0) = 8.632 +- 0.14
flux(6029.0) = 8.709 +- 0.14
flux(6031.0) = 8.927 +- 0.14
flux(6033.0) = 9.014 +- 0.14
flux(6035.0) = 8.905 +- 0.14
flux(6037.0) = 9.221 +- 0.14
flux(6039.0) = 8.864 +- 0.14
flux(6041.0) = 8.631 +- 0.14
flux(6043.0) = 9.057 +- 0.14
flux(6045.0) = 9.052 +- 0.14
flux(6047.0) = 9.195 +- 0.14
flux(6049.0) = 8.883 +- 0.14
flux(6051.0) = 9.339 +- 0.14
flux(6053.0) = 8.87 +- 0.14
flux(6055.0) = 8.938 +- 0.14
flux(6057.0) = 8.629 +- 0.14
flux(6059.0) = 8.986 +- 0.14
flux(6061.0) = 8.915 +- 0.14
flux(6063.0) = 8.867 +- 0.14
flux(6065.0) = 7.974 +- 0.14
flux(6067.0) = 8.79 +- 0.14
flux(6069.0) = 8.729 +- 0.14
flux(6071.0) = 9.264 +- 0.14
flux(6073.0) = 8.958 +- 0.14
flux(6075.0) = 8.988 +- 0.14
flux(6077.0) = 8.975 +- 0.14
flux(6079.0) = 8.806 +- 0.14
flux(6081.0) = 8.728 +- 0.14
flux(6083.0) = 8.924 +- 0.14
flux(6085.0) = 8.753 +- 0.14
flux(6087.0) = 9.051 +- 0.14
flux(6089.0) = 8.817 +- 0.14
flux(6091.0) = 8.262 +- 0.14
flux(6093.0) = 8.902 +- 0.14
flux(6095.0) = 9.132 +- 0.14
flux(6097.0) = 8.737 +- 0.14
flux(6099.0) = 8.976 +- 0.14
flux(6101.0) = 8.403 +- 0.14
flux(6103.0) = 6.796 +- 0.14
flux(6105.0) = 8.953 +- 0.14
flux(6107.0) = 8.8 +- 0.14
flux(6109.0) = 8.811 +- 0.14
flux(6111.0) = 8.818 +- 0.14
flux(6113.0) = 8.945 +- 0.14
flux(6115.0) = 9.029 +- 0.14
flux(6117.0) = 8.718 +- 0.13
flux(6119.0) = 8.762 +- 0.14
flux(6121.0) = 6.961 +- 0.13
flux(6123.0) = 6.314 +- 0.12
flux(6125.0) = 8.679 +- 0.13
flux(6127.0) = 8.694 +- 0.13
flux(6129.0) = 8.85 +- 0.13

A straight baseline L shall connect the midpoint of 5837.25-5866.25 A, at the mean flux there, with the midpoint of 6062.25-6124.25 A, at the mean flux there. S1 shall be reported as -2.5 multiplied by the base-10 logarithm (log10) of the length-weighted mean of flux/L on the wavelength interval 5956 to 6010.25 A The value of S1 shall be -0.01 mag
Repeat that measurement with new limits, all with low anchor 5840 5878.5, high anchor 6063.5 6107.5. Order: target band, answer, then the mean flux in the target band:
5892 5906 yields 0.40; 5.86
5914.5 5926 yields 0.04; 8.22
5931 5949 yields 0.00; 8.54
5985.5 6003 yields -0.02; 8.78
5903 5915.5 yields 0.05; 8.17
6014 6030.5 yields 0.02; 8.53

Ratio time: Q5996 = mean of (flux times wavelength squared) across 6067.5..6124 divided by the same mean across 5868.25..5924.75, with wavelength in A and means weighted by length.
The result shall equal 1.3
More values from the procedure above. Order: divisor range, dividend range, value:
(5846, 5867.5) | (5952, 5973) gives 1.06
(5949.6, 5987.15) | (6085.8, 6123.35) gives 1.04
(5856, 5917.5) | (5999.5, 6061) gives 1.27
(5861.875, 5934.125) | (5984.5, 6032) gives 1.20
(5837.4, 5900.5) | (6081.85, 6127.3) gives 1.24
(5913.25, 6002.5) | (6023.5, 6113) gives 1.07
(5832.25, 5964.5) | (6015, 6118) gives 1.17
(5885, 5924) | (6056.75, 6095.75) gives 1.41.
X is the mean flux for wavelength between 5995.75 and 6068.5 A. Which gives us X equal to 8.74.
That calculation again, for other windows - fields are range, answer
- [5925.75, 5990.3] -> 8.54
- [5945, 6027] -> 8.58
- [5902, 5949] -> 8.36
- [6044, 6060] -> 8.99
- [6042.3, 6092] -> 8.87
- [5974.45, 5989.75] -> 8.5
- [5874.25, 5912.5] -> 6.63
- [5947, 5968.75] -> 8.54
